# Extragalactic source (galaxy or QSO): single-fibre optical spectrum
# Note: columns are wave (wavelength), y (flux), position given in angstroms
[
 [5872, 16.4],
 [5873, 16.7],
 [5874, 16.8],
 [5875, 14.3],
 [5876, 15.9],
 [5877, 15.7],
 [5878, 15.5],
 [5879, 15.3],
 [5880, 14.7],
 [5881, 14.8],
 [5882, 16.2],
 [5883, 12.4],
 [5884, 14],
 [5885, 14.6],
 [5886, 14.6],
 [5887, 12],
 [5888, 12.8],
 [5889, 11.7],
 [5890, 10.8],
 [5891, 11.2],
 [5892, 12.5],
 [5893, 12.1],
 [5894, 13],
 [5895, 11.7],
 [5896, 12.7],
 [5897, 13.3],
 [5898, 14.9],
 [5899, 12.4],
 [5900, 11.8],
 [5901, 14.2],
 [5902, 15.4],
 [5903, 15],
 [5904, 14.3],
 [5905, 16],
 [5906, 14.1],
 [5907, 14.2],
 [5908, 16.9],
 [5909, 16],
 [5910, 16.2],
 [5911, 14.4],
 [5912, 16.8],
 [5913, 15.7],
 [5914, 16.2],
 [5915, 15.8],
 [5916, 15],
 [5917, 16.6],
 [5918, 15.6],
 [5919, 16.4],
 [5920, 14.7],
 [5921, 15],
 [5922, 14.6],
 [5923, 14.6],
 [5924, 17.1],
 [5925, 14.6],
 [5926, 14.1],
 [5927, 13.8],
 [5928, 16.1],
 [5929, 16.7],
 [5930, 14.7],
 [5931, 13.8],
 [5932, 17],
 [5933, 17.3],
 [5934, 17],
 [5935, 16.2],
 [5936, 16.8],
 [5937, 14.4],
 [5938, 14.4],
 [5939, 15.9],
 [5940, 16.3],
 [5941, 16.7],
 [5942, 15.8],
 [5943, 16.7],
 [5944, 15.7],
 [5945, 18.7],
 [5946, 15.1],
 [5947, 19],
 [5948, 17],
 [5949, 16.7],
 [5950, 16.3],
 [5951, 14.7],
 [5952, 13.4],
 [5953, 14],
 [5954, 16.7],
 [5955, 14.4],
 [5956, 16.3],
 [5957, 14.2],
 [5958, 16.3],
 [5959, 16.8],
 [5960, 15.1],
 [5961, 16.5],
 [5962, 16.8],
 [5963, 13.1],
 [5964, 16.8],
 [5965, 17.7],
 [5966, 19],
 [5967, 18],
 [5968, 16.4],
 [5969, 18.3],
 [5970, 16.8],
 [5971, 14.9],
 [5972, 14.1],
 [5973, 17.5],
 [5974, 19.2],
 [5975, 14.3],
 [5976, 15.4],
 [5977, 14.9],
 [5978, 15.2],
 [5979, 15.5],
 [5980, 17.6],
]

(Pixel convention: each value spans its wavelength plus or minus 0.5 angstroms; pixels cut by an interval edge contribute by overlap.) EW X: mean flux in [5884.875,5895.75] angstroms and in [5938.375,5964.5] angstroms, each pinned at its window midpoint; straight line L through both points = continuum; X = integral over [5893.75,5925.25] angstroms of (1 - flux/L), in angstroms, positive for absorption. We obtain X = -3.15 angstroms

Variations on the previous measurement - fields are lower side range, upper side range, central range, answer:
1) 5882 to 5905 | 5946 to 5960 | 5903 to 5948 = -3.6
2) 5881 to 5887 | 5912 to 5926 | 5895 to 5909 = 0.6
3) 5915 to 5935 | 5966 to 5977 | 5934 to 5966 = 0.1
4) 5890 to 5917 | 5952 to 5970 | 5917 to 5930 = -0.3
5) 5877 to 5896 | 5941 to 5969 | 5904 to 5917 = -1.1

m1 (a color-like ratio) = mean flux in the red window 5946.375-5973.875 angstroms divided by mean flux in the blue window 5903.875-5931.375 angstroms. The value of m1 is 1.1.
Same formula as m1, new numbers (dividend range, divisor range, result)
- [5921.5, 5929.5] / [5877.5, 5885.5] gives 1.03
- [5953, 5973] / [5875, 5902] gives 1.20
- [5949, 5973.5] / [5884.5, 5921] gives 1.13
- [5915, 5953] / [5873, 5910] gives 1.12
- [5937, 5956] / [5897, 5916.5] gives 1.06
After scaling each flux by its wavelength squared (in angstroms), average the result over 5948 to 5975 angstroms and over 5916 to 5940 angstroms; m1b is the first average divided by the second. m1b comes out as 1.05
